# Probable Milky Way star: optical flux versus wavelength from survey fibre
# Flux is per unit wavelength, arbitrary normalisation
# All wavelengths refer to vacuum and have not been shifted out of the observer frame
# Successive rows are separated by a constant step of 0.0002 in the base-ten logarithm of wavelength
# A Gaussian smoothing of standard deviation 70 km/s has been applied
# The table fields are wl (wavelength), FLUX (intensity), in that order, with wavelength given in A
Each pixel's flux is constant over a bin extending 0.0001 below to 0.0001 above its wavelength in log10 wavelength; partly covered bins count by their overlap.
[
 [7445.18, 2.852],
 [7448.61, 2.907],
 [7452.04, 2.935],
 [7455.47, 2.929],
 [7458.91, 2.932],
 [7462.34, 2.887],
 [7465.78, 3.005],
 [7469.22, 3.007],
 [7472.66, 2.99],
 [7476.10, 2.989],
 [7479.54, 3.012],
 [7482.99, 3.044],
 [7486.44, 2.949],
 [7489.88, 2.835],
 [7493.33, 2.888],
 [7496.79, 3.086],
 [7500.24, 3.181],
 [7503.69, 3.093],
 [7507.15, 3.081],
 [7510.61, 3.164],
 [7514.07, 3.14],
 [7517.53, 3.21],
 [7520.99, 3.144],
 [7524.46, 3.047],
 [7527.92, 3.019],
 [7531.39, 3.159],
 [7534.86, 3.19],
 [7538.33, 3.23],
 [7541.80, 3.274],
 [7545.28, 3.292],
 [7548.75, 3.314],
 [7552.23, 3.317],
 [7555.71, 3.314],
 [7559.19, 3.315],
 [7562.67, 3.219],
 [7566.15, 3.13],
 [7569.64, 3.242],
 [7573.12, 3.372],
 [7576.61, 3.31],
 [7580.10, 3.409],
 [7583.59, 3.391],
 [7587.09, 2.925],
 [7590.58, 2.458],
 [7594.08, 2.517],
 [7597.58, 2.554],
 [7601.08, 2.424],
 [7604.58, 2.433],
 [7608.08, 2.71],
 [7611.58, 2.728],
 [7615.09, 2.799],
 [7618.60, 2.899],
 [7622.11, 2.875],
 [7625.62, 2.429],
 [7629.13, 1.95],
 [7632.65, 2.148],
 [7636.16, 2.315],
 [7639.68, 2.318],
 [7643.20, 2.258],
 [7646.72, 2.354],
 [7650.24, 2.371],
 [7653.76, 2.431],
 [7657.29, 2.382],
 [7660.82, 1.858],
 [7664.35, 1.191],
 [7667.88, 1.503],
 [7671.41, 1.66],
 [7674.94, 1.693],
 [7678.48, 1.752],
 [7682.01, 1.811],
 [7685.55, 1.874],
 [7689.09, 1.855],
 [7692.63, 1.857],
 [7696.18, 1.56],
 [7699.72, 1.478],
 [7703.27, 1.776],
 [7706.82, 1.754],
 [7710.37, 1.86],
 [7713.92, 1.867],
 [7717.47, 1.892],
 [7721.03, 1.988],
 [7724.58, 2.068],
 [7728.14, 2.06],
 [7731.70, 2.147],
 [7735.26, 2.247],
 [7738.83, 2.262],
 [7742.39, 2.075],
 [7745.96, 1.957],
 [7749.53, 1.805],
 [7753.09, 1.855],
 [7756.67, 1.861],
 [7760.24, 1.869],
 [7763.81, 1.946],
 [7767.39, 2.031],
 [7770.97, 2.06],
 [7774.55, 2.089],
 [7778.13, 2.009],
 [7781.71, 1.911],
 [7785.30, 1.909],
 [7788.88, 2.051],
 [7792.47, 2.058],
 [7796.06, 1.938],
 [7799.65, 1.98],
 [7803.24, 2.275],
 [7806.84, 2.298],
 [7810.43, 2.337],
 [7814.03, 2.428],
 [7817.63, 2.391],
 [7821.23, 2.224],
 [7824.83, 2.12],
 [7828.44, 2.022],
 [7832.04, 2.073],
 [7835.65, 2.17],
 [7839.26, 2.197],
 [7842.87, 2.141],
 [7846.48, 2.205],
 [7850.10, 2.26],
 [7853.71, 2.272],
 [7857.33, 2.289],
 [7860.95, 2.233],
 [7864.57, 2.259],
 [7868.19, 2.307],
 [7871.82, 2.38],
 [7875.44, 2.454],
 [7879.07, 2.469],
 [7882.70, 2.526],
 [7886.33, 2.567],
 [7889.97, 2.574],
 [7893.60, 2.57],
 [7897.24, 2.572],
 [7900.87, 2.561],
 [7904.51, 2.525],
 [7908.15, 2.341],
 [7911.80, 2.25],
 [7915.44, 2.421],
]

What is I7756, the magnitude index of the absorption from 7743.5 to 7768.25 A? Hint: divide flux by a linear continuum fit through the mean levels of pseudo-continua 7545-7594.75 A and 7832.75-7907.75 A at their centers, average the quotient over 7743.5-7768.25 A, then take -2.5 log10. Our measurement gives 0.37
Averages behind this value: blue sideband 3.18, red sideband 2.37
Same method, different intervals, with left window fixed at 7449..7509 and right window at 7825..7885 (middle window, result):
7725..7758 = 0.218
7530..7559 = -0.143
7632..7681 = 0.300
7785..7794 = 0.182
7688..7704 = 0.453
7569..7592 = -0.135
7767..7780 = 0.182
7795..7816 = 0.066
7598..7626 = 0.026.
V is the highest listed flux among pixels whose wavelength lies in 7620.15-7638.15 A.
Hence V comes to 2.875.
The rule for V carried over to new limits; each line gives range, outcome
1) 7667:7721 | 1.892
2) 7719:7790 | 2.262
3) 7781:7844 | 2.428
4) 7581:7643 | 3.391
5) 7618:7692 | 2.899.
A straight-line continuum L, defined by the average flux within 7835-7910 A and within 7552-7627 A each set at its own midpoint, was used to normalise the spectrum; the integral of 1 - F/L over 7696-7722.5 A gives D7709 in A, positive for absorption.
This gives 9.01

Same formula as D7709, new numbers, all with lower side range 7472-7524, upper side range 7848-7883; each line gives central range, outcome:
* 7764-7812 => 8.1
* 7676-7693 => 5.5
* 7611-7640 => 3.2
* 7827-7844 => 1.9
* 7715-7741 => 5.1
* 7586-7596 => 0.9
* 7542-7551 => -1.0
